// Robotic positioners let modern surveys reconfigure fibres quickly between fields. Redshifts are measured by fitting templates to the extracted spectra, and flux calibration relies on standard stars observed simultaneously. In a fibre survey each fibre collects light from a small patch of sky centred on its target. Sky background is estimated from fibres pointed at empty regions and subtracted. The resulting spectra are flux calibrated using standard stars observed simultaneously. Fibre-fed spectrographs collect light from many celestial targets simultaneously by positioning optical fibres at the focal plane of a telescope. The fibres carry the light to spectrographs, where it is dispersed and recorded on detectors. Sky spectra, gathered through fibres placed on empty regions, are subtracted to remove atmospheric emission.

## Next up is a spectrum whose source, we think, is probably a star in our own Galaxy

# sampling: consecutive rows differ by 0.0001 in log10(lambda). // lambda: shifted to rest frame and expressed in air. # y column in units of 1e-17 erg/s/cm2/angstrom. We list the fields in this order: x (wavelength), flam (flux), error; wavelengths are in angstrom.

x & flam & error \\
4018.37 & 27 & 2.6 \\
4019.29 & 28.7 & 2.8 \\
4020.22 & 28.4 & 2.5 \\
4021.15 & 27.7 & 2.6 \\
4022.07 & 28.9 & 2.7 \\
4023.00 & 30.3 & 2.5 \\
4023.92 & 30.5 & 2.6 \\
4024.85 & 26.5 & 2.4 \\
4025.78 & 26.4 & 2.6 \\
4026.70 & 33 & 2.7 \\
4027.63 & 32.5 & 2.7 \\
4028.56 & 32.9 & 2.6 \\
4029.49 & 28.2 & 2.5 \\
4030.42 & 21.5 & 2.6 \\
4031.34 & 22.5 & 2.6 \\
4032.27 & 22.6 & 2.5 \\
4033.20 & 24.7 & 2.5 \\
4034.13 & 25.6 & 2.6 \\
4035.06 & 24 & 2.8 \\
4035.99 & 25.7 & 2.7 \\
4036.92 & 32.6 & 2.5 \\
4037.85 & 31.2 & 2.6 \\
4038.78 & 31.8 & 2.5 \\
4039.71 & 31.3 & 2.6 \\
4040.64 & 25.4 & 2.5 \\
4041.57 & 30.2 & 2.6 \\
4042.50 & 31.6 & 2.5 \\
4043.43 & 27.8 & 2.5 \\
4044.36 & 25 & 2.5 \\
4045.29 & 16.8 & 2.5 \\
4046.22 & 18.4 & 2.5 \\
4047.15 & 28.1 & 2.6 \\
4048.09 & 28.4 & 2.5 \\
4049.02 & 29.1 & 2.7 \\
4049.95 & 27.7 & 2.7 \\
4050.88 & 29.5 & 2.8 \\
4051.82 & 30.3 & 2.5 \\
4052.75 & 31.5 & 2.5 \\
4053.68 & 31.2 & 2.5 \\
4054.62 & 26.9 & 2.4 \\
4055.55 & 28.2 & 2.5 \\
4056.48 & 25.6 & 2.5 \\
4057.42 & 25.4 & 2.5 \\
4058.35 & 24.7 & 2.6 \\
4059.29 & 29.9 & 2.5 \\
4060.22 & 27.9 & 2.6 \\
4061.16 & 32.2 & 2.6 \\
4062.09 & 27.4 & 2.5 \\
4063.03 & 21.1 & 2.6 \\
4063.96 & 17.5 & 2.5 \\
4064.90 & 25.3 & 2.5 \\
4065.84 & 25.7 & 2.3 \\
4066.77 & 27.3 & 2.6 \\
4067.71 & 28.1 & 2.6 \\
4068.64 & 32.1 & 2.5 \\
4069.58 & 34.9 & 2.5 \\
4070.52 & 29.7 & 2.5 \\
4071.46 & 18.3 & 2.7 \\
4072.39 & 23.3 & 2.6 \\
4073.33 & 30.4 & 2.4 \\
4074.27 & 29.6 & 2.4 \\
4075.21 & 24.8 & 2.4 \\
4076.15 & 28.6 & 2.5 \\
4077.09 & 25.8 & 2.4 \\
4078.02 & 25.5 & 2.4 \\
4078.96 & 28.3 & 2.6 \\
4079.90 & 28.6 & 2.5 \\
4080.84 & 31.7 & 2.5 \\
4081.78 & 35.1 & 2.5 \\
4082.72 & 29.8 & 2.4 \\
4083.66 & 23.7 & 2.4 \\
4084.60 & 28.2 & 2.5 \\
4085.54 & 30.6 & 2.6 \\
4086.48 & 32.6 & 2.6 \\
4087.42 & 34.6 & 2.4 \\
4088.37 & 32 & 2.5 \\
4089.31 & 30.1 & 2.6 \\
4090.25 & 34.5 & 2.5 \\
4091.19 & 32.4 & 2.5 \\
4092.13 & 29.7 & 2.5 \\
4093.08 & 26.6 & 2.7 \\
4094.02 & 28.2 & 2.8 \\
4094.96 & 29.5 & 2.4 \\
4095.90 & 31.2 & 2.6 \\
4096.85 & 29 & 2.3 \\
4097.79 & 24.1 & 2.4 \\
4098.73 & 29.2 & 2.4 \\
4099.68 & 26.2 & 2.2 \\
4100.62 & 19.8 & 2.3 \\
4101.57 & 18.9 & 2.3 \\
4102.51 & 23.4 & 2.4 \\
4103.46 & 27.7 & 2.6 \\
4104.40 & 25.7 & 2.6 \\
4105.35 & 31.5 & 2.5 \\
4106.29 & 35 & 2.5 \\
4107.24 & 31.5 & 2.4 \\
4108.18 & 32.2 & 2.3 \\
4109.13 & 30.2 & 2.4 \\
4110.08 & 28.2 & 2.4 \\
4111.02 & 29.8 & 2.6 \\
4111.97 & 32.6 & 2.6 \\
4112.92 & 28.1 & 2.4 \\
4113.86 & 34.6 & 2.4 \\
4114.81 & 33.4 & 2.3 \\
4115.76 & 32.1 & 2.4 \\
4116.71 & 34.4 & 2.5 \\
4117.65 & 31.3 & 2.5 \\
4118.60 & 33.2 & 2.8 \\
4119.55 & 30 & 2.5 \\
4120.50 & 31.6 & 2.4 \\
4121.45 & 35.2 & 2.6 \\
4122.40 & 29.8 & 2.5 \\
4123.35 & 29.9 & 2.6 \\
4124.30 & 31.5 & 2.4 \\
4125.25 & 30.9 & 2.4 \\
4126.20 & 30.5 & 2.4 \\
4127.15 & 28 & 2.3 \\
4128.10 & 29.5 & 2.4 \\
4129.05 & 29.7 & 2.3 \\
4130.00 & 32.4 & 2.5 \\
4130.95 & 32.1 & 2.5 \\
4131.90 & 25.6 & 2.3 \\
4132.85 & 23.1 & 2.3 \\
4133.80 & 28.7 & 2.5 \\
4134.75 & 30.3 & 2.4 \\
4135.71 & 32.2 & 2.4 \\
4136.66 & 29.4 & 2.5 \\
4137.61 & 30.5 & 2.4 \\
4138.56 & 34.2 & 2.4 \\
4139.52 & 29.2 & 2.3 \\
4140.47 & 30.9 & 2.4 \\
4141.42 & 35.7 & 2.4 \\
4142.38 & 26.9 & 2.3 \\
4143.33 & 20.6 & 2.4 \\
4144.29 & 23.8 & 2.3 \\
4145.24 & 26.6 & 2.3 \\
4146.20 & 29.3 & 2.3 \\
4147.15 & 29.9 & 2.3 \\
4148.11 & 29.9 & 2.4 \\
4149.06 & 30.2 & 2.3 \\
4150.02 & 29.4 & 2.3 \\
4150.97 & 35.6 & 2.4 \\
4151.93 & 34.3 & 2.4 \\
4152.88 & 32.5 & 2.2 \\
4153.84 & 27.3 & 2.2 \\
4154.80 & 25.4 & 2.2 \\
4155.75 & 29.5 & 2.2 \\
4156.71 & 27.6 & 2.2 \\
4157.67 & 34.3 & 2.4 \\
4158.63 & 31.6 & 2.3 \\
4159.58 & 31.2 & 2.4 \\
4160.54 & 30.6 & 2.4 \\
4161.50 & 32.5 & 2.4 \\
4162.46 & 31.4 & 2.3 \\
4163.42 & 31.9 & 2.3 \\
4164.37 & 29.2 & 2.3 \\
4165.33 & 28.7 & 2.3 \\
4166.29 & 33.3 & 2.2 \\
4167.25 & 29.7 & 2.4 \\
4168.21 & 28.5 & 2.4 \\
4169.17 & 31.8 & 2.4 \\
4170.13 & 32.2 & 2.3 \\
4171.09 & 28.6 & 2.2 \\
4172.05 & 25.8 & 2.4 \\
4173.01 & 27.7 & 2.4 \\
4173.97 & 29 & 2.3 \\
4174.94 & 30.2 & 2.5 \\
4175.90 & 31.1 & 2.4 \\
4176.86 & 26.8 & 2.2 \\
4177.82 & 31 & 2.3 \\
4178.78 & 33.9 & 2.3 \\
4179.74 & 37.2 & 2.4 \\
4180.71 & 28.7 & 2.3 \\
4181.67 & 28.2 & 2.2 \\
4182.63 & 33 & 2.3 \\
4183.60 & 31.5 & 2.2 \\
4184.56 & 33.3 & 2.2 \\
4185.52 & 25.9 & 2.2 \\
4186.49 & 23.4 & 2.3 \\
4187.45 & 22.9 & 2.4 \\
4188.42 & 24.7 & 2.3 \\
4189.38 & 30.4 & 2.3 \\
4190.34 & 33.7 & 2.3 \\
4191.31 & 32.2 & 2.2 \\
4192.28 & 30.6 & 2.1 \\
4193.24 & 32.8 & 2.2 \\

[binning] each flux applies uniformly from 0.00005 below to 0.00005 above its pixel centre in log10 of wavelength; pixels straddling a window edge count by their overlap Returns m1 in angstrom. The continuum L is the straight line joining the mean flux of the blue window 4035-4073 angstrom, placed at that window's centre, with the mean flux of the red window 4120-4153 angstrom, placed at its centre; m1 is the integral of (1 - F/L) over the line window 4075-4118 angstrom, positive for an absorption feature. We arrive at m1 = -1.0 angstrom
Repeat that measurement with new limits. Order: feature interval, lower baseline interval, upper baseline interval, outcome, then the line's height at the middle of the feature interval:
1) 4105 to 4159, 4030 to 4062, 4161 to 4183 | -1.8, 29.4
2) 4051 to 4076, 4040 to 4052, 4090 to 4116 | 0.1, 27.5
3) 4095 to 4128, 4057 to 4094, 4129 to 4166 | -0.7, 29.1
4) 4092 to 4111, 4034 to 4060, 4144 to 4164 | 0.7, 29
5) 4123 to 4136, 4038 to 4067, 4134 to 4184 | -0.1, 29.3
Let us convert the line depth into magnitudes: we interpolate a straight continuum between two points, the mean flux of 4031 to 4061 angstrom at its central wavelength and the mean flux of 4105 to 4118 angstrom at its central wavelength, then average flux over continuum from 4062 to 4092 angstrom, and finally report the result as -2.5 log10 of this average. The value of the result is 0.04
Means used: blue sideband 27.3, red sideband 31.8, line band 28.4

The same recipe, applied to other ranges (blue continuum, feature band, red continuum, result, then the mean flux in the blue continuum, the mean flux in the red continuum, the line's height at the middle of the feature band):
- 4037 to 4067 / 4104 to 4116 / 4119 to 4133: -0.06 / 27.3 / 30.2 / 29.5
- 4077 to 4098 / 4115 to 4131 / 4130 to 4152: -0.06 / 29.8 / 29.5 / 29.6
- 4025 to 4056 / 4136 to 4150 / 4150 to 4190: 0.02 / 27.6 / 30.1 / 29.6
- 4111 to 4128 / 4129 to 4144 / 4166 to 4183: 0.06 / 31.5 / 30.3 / 31.1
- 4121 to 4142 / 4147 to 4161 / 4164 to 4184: -0.01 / 30.4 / 30.3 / 30.3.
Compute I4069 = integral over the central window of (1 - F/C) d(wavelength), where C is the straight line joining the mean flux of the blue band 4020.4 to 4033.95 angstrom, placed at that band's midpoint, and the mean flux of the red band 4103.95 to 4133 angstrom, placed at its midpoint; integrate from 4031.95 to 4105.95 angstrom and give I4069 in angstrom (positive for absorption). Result 3.5 angstrom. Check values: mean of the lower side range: 27.7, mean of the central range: 27.7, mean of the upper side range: 30.8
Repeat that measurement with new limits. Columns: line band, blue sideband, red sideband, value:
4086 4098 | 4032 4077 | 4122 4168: -0.91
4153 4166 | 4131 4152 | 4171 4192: -0.35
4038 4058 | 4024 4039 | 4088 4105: -0.04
